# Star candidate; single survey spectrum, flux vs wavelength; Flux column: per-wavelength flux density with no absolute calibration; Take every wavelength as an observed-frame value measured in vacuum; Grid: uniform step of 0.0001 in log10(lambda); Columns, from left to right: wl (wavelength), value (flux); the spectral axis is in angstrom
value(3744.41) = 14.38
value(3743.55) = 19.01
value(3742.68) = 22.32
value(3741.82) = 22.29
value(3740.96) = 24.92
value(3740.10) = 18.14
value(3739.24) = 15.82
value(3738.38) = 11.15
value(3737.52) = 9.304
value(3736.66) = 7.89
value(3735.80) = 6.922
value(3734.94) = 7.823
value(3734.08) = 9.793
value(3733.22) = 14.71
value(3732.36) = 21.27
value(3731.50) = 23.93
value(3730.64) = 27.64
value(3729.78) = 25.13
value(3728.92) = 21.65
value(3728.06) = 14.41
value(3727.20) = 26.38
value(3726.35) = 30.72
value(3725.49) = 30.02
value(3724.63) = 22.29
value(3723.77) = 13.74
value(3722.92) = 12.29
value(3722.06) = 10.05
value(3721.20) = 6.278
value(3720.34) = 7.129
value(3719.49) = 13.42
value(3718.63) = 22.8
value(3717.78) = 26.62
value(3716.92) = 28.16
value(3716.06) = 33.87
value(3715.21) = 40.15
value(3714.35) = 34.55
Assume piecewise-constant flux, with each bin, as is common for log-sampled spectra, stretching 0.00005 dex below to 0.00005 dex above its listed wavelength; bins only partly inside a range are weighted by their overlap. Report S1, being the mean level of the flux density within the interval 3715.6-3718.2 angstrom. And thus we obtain 29.7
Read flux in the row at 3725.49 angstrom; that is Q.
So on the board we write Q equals 30.02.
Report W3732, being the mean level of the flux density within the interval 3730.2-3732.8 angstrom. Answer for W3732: 24.2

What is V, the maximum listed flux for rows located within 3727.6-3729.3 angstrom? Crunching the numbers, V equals 21.65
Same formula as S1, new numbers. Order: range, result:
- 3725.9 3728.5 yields 23.9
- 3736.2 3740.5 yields 12.4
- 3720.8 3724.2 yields 10.6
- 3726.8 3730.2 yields 21.8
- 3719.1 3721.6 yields 8.92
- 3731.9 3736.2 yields 12.2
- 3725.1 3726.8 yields 30.4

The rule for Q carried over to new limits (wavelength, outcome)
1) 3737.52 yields 9.304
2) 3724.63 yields 22.29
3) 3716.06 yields 33.87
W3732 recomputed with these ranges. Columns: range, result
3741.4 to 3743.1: 22.3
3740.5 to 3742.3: 23.5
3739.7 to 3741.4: 21.6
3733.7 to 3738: 8.37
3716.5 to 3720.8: 19.5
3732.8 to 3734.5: 12.2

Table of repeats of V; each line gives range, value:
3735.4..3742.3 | 24.92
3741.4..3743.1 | 22.32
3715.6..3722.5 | 33.87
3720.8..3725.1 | 22.29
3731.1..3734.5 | 23.93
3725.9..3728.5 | 30.72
